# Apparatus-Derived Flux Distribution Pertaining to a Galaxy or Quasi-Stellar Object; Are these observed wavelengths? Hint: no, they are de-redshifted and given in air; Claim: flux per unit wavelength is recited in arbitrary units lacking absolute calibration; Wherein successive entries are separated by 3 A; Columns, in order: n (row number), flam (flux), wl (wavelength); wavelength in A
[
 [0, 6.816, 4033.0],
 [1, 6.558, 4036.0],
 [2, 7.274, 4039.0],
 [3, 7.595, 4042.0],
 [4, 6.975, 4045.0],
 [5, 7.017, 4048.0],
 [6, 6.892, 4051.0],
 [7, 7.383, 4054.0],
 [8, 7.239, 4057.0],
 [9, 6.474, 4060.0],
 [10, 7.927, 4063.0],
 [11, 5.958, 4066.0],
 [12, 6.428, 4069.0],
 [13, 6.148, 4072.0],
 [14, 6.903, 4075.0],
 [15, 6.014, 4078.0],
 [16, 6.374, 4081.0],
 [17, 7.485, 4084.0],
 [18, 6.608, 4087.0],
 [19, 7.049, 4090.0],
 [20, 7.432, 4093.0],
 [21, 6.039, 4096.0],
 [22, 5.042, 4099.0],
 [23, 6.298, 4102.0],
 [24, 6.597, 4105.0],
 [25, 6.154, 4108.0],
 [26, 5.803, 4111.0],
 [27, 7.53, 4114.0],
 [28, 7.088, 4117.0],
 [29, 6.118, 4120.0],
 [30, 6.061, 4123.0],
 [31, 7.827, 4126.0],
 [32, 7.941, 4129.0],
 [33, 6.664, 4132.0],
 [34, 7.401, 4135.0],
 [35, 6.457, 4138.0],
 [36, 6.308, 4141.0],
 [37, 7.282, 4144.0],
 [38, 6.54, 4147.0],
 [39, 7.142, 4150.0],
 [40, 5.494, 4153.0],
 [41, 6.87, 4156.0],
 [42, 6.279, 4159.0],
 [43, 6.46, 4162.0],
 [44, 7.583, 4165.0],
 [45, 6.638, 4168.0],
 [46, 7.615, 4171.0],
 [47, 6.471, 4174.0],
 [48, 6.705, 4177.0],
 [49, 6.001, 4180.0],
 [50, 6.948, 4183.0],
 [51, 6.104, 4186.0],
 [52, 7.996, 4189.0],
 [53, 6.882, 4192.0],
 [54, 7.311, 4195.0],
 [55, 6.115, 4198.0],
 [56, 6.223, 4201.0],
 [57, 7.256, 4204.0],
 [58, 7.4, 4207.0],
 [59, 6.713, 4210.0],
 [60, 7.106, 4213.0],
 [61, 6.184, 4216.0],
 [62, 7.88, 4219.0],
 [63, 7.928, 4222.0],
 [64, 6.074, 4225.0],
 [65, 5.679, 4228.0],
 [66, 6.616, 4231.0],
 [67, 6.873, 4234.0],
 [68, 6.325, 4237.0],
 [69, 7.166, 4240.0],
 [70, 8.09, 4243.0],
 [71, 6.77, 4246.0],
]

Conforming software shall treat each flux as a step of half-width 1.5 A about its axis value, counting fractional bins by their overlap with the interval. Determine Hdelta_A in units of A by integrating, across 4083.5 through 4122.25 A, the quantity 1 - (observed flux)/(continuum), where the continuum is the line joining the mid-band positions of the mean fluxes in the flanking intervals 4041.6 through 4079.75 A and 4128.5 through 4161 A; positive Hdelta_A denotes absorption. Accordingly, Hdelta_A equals 1.4 A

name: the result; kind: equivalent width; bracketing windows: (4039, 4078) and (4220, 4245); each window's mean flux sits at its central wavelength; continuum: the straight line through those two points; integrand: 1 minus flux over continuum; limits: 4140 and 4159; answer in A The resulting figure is 0.8 A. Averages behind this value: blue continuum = 6.89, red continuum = 6.86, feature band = 6.59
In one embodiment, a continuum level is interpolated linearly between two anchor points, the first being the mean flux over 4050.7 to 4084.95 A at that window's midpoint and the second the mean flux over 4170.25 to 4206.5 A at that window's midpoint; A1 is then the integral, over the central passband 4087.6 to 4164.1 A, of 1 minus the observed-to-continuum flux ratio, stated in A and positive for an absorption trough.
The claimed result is 1.5 A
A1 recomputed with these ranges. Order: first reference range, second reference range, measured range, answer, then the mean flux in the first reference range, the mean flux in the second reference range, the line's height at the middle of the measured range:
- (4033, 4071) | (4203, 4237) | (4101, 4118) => 0.86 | 6.96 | 6.85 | 6.92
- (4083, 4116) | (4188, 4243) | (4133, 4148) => -0.30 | 6.54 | 6.9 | 6.67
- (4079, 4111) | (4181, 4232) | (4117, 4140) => -1.19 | 6.47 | 6.84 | 6.58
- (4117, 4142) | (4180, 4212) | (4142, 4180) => 0.80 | 6.87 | 6.86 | 6.86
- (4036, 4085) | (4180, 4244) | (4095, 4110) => 1.85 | 6.86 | 6.87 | 6.87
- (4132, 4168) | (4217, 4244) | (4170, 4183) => 0.16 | 6.71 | 6.92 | 6.78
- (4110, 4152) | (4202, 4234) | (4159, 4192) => 0.20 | 6.87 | 6.87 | 6.87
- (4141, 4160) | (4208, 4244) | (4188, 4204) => -0.34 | 6.59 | 6.88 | 6.76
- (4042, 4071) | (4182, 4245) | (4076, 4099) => 1.08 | 6.94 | 6.9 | 6.93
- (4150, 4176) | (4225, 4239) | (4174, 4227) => -2.68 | 6.7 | 6.37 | 6.52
